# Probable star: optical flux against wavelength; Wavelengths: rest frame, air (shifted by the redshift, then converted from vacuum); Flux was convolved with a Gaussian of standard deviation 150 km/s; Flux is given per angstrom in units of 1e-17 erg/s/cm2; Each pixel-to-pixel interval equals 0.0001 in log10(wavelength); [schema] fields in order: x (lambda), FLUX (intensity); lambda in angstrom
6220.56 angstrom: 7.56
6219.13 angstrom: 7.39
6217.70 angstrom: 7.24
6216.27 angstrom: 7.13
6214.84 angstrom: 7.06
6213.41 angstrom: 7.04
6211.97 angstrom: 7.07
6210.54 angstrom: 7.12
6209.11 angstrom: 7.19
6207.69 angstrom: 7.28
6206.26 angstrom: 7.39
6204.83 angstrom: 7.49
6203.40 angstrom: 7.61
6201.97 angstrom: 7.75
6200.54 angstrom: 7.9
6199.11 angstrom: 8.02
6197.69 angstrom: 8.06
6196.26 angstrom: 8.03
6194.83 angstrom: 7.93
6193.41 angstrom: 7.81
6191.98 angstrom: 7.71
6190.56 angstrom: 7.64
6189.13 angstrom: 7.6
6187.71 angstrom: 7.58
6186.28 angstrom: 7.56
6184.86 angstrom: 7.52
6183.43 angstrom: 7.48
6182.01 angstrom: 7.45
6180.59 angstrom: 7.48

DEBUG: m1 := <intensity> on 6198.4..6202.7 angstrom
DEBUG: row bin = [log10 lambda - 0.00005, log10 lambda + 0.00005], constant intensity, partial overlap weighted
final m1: 7.88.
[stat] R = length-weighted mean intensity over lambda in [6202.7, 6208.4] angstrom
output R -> 7.44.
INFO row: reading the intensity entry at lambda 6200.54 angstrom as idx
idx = 7.9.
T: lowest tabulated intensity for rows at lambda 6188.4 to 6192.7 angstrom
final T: 7.6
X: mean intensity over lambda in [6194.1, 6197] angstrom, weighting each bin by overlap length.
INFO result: 7.98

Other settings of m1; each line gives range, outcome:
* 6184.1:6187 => 7.52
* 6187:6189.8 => 7.6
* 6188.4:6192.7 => 7.65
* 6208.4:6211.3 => 7.17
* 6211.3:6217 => 7.07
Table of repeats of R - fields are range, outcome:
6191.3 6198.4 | 7.91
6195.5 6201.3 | 7.99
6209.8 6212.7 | 7.07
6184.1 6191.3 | 7.58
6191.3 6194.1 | 7.75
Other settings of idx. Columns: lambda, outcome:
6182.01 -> 7.45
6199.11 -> 8.02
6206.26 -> 7.39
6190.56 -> 7.64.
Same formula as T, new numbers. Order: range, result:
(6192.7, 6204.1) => 7.61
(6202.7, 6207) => 7.39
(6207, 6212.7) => 7.07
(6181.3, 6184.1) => 7.45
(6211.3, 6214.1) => 7.04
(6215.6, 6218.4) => 7.13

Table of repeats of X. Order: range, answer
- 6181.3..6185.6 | 7.49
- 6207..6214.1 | 7.14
